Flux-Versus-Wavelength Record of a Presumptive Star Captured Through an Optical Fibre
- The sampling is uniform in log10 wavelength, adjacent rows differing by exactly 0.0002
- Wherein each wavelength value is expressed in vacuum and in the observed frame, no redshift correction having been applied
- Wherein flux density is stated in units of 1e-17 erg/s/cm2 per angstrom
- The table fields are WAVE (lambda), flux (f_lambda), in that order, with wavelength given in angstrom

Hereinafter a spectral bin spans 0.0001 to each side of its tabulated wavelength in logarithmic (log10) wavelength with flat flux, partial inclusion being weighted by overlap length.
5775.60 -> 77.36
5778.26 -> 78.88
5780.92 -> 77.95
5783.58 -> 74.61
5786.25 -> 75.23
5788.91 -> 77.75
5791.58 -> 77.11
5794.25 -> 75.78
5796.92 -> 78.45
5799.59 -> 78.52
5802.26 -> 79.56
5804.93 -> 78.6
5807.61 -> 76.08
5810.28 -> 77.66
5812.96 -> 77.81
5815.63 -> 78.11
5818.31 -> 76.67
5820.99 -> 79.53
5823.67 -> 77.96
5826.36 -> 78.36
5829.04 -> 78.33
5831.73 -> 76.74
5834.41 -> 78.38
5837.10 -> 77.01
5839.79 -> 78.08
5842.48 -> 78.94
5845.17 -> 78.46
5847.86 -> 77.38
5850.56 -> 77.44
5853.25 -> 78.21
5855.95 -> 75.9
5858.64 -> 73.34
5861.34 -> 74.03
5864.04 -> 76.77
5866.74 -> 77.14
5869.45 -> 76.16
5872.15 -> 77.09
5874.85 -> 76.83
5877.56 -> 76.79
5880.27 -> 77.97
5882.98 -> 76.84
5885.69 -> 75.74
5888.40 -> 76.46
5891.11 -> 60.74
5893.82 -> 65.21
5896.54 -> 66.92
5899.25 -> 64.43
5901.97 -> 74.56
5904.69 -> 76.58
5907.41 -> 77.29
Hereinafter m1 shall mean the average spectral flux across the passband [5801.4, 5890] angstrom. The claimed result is 77.2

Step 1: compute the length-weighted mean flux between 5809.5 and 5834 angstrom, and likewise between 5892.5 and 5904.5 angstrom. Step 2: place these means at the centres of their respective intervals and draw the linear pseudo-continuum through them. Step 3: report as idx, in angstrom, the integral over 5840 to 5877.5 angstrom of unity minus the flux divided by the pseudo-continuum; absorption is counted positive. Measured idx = -1.7 angstrom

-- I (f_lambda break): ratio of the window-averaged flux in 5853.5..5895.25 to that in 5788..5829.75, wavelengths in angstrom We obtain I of 0.96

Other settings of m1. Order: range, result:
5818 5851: 78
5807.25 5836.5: 77.8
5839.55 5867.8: 76.8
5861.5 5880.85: 76.7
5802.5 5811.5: 77.7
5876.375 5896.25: 72.5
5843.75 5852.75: 77.8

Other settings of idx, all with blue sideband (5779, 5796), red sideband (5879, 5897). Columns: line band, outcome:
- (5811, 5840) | -1.3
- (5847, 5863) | -0.6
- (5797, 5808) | -0.4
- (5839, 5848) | -0.6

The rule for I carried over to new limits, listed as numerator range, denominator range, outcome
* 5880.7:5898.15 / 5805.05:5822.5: 0.91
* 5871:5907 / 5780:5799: 0.95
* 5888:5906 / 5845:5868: 0.90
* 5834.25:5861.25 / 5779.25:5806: 1.00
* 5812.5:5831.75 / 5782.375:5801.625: 1.01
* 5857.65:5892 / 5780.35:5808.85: 0.97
